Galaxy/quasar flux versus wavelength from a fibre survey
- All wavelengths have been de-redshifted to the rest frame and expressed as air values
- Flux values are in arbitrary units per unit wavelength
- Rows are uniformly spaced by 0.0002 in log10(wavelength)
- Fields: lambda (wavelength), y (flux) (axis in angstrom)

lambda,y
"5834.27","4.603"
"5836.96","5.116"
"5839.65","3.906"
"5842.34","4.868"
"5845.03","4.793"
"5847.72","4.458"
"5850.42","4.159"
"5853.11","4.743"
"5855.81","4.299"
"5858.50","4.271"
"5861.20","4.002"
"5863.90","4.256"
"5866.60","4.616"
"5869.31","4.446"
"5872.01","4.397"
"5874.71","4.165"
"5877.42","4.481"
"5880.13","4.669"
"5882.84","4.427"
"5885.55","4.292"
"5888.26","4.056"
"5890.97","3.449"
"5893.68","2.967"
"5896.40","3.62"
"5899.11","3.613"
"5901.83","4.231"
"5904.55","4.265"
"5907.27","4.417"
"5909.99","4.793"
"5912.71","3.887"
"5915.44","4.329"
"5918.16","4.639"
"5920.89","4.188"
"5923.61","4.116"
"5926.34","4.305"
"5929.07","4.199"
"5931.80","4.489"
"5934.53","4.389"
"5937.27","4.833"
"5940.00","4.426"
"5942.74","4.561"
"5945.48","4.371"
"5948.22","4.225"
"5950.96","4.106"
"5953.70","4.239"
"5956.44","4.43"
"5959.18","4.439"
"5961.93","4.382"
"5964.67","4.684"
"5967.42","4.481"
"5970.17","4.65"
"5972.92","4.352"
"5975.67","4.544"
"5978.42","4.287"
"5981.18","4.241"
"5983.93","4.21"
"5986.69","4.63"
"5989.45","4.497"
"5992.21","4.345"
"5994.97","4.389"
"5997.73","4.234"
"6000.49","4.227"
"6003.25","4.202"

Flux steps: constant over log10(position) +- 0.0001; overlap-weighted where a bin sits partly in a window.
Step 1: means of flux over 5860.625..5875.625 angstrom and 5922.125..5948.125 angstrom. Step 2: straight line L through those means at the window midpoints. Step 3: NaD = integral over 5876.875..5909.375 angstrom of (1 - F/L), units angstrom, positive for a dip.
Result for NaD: 2.3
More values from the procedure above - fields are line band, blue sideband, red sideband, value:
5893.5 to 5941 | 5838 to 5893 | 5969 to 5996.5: 1.4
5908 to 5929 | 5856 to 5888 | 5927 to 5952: 0.3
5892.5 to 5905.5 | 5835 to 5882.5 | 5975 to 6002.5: 2.0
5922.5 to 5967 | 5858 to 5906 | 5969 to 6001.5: -1.1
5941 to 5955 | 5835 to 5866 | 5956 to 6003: 0.4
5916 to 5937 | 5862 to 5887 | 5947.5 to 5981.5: 0.2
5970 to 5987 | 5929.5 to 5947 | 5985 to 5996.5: 0.3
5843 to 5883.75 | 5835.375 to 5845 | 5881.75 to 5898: -1.7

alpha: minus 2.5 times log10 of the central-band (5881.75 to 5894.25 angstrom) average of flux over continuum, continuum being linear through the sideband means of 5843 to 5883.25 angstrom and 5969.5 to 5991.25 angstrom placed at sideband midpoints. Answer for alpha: 0.14 mag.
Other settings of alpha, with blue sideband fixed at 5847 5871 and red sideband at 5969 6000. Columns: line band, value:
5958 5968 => -0.027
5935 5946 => -0.040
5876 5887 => -0.023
